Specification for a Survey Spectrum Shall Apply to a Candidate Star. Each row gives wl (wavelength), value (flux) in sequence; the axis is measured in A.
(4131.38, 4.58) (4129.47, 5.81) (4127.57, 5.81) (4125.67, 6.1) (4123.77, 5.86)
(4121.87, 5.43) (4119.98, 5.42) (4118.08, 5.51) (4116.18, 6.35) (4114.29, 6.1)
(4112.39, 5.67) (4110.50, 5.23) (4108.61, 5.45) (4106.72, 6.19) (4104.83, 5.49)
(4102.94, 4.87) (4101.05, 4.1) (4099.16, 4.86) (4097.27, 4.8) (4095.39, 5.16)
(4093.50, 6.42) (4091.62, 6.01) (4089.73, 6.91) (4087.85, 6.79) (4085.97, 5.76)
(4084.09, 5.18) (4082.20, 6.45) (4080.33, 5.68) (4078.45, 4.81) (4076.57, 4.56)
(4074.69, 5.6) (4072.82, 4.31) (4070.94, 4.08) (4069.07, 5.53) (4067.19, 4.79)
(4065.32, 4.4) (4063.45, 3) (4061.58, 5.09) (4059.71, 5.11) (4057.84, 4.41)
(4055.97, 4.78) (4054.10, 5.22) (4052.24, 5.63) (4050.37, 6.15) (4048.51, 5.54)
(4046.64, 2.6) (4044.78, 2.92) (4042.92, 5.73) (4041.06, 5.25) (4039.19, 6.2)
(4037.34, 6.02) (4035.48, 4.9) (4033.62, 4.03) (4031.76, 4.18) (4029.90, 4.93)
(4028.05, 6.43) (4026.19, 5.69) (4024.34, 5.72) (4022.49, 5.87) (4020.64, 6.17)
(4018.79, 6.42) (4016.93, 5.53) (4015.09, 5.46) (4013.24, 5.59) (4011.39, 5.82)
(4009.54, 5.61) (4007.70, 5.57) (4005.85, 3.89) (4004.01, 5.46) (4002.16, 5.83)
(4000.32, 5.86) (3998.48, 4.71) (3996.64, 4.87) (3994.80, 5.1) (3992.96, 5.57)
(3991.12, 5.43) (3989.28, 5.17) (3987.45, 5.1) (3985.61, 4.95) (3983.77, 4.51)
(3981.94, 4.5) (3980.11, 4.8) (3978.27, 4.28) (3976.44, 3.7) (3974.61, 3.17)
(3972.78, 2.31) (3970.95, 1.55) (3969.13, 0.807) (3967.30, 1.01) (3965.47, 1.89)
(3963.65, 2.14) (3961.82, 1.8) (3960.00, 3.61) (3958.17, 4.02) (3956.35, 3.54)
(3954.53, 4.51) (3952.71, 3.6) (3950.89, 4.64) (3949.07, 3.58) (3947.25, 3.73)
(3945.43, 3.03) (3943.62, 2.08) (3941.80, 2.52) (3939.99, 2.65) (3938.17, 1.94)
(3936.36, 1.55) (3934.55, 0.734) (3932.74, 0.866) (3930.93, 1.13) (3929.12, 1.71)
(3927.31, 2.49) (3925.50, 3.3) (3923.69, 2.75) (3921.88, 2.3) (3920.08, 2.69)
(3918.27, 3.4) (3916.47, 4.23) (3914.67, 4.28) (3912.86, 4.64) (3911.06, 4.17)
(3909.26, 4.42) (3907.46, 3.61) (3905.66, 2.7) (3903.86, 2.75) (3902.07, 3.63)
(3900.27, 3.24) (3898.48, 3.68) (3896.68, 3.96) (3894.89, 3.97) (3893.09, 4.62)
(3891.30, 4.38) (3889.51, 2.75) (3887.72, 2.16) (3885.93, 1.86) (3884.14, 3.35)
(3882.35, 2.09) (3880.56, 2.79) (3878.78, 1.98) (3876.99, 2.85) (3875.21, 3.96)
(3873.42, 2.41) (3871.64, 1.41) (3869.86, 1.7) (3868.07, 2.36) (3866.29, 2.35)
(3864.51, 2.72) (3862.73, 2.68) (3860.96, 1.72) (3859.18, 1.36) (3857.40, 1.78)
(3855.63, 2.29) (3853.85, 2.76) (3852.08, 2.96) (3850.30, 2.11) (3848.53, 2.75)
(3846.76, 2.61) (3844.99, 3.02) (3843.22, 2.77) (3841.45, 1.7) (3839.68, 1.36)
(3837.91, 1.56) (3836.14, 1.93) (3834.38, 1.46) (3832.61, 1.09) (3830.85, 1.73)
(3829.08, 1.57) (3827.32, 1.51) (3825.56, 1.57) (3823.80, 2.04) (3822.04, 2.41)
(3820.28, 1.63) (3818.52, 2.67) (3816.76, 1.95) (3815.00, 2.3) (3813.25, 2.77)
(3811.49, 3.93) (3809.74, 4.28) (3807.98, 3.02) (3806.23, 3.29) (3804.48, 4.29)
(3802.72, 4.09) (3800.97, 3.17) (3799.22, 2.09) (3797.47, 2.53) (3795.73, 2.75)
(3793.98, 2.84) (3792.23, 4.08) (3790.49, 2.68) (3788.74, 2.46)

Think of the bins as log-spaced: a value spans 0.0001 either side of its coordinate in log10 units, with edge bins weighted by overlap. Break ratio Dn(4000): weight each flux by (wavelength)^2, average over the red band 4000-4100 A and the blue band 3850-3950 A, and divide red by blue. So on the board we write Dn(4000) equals 2.0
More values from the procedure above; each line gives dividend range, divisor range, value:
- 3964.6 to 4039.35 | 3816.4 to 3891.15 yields 2.32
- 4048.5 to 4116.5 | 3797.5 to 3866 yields 2.52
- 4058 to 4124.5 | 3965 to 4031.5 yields 1.18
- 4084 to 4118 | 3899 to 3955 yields 2.06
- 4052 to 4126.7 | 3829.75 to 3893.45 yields 2.54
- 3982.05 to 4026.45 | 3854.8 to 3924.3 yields 1.92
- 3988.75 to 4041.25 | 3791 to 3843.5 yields 2.43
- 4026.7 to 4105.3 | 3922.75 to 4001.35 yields 1.63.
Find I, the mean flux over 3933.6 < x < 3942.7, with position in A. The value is 1.87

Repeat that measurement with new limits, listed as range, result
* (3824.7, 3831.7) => 1.59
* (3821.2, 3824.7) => 2.22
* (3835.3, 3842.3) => 1.63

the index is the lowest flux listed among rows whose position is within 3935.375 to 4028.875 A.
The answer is 0.807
